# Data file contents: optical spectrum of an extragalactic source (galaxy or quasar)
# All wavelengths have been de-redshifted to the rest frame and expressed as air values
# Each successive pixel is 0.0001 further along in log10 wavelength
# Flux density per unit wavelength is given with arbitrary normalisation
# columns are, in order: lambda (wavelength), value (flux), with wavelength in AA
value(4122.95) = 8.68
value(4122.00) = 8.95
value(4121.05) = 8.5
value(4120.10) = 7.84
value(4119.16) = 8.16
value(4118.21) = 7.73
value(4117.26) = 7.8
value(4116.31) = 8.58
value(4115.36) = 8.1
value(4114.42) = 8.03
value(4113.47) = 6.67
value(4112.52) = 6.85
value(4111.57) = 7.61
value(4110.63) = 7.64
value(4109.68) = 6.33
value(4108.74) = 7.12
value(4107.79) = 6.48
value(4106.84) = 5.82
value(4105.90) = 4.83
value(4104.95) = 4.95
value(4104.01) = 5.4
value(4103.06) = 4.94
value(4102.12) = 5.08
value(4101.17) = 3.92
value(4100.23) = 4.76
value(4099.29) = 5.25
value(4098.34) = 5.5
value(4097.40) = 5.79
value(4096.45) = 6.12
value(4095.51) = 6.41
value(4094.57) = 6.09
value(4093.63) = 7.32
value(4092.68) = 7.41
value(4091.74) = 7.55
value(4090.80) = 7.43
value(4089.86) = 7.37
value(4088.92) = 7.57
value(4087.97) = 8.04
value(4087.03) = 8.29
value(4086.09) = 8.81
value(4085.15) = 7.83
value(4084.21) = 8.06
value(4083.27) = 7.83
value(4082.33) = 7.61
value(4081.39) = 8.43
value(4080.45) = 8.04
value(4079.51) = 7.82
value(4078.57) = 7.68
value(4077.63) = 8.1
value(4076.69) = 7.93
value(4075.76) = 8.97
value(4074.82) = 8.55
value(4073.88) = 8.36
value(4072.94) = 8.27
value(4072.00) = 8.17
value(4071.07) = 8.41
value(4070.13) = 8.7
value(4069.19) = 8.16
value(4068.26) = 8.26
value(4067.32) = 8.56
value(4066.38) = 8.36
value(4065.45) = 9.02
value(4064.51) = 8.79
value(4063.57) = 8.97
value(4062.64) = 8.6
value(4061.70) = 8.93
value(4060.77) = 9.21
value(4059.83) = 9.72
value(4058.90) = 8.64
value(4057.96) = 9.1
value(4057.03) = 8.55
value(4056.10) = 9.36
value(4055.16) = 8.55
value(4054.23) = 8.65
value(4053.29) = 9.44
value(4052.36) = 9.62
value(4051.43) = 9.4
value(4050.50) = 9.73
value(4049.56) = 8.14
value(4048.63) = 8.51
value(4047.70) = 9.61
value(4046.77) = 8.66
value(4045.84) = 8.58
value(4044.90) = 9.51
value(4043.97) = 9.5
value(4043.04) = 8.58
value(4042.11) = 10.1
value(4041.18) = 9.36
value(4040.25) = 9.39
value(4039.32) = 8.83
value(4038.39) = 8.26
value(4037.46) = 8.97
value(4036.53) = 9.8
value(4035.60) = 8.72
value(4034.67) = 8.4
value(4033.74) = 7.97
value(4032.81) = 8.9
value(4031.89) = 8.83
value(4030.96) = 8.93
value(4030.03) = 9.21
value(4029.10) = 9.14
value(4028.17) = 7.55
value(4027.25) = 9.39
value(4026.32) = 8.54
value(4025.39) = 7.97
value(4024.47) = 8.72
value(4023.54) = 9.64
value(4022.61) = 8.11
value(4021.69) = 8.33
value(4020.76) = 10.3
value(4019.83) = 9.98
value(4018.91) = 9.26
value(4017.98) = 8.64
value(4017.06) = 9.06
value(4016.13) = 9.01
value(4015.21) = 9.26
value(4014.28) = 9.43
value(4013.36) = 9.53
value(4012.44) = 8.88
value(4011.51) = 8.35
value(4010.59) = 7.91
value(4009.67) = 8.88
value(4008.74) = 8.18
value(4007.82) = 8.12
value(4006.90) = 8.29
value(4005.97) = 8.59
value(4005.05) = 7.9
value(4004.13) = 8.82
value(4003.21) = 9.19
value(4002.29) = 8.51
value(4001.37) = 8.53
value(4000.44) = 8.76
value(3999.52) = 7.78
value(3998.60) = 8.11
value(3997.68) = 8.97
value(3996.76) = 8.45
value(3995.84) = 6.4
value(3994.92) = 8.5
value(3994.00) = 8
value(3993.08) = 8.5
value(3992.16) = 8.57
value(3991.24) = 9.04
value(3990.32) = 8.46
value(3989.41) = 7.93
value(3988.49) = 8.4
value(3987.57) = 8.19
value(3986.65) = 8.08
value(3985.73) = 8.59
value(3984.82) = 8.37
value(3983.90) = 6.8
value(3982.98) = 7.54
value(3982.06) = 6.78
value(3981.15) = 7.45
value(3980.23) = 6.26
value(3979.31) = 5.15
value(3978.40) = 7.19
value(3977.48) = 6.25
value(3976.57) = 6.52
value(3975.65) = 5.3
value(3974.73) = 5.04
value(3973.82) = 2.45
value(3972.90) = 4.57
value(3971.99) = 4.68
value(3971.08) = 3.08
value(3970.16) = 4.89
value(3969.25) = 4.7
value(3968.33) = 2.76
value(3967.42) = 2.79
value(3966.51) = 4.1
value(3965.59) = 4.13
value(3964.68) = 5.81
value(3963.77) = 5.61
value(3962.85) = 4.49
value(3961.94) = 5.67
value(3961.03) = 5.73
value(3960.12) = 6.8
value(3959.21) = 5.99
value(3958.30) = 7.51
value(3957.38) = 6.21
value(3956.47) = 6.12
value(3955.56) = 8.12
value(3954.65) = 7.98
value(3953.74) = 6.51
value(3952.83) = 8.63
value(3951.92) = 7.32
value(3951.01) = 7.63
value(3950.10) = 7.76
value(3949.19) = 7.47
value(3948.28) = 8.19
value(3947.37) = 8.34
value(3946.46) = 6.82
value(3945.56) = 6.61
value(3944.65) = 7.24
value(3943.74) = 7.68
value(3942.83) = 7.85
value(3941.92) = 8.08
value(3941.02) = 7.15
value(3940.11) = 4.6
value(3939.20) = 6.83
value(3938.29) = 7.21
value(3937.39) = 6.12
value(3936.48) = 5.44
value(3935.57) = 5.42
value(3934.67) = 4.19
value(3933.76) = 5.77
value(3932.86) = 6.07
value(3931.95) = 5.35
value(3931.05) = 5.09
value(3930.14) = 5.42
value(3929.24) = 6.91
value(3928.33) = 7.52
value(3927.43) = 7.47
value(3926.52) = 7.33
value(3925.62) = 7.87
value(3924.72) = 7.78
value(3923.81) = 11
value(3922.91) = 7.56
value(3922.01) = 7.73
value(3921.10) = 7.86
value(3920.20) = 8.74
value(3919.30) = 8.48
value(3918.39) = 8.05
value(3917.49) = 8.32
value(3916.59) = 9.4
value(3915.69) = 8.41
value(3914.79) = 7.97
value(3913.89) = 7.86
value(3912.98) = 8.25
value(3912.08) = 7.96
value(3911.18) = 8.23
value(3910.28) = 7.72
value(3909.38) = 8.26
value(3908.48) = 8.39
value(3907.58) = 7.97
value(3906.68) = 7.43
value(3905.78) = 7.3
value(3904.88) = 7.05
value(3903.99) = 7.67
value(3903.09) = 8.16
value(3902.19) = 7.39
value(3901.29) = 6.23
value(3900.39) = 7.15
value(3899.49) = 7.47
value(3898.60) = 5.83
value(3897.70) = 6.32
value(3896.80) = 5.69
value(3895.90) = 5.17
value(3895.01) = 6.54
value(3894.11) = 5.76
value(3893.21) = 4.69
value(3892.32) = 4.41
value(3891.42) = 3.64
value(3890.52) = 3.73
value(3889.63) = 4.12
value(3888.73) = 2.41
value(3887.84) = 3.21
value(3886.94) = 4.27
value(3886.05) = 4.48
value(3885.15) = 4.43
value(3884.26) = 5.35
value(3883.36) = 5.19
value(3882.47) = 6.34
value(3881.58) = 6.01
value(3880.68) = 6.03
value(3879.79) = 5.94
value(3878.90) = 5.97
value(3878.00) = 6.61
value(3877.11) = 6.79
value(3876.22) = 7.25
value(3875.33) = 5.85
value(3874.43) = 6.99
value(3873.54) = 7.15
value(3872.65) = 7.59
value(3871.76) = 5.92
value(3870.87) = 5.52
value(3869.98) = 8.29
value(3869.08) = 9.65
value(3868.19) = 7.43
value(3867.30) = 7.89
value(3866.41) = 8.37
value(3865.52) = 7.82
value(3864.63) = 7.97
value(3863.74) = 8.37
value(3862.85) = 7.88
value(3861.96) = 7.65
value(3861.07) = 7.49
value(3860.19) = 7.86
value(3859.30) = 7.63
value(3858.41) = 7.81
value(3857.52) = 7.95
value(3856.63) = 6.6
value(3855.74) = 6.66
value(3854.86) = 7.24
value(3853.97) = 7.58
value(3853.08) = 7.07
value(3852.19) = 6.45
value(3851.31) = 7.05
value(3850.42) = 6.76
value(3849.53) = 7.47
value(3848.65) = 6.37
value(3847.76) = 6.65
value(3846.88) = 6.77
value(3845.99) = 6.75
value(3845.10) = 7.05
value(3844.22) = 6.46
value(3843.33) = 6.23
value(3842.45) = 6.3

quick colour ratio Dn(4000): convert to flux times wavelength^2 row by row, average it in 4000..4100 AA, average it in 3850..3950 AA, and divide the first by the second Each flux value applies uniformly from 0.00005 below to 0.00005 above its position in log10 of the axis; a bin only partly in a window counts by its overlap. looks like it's 1.33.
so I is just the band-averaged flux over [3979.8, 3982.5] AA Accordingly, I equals 6.84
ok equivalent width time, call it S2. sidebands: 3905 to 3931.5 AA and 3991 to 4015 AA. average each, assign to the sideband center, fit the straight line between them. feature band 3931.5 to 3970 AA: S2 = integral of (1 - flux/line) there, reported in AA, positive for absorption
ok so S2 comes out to 8.54 AA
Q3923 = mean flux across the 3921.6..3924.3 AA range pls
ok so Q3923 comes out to 8.77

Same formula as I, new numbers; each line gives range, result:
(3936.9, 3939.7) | 6.67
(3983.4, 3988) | 8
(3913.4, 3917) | 8.39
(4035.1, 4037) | 9.23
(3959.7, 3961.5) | 6.26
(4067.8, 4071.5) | 8.39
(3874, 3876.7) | 6.69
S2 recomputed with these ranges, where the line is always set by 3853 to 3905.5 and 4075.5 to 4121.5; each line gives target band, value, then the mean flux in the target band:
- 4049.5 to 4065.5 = -4.8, 9.04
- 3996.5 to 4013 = -4.0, 8.46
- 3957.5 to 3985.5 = 5.0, 5.52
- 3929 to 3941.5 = 1.5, 5.82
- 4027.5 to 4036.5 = -2.4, 8.71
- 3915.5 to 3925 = -2.8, 8.5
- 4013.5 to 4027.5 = -4.5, 9.05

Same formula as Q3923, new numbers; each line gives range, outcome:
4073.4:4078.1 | 8.38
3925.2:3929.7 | 7.41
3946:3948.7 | 7.79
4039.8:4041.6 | 9.38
